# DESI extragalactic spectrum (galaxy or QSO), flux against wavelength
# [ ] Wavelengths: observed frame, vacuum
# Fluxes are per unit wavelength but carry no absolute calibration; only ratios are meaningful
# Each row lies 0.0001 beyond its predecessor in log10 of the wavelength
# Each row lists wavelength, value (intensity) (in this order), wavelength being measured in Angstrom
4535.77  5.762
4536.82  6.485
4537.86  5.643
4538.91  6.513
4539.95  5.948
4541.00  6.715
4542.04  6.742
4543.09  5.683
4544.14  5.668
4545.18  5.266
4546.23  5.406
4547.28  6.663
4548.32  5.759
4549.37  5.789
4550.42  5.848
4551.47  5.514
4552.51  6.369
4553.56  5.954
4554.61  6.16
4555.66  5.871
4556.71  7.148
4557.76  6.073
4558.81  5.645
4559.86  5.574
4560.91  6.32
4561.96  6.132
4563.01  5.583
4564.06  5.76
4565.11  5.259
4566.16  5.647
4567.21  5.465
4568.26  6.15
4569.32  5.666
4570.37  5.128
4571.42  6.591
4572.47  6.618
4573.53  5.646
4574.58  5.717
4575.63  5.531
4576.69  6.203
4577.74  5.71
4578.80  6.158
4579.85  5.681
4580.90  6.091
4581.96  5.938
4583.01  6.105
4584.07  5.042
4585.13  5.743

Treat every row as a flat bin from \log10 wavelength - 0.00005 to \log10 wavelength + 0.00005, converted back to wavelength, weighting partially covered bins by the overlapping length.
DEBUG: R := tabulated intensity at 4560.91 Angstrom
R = 6.32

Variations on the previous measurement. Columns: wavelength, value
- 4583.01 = 6.105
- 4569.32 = 5.666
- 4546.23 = 5.406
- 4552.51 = 6.369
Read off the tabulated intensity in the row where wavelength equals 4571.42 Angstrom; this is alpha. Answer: 6.591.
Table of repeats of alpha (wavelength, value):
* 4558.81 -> 5.645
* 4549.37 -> 5.789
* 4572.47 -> 6.618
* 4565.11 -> 5.259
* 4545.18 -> 5.266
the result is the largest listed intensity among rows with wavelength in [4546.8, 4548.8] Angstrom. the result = 6.663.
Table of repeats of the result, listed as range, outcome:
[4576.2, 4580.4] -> 6.203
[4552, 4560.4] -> 7.148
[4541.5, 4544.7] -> 6.742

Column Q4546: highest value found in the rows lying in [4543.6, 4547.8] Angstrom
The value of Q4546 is 6.663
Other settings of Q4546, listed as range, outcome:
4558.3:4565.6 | 6.32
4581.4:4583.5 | 6.105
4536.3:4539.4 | 6.513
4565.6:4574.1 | 6.618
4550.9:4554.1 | 6.369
